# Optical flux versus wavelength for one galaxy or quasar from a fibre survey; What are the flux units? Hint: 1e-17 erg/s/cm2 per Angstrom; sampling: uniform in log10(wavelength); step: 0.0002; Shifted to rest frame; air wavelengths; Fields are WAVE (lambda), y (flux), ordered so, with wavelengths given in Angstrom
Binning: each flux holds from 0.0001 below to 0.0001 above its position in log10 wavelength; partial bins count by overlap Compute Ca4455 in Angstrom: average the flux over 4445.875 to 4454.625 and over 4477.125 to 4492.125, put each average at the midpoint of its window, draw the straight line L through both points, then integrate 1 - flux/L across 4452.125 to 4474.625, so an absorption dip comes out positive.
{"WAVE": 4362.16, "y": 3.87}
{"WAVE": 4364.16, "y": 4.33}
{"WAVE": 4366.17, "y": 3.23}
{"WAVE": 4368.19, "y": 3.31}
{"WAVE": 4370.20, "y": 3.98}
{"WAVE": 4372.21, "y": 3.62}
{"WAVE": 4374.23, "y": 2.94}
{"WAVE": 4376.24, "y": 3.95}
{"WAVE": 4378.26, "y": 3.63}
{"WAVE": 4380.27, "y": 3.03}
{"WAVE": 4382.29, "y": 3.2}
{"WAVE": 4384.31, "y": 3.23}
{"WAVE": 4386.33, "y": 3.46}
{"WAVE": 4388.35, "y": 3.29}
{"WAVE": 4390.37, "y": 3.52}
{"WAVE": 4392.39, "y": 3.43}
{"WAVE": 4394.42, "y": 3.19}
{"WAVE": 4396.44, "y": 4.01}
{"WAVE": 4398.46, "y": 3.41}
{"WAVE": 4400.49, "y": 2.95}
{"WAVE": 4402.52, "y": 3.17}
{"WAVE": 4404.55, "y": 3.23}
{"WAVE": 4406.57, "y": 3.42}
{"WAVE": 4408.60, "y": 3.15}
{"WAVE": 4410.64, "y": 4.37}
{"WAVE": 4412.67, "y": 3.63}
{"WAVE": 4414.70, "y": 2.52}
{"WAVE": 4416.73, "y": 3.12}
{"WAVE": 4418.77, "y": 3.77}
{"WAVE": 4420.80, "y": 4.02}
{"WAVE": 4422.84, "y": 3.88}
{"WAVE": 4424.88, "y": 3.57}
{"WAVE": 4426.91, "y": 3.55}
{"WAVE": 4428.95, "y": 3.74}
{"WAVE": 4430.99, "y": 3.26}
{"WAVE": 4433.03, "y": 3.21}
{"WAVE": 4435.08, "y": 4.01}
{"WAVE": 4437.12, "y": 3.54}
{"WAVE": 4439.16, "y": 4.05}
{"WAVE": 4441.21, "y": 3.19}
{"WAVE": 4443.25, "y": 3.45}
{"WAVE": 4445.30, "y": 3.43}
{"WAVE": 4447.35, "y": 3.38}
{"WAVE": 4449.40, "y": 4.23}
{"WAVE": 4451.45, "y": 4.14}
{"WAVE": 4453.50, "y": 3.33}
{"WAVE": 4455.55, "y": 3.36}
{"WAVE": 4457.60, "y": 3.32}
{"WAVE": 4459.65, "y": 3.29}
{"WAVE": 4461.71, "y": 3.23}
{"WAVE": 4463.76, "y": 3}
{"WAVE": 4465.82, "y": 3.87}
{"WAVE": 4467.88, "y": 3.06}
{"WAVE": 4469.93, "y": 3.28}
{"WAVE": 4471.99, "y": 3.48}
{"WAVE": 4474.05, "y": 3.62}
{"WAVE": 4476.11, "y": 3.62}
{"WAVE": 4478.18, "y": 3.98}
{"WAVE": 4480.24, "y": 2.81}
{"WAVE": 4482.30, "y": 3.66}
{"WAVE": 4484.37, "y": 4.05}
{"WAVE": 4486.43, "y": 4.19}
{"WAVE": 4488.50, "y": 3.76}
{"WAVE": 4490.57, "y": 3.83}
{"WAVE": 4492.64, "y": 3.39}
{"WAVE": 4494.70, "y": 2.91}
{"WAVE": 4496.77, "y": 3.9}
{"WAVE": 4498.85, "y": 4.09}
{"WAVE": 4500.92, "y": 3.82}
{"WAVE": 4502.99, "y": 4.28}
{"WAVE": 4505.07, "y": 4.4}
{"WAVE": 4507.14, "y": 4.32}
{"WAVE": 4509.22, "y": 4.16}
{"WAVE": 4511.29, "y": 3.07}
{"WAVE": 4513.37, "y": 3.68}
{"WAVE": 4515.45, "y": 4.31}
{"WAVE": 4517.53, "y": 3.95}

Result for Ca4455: 2.3 Angstrom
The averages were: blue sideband 3.75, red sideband 3.74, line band 3.36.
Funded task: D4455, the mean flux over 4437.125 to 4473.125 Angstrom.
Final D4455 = 3.48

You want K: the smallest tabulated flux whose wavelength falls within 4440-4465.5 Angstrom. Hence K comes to 3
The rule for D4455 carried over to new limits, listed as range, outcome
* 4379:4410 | 3.33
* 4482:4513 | 3.86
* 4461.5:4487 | 3.53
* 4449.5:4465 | 3.44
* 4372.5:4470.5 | 3.46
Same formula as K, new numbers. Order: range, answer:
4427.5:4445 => 3.19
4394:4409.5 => 2.95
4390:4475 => 2.52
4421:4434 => 3.21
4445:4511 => 2.81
